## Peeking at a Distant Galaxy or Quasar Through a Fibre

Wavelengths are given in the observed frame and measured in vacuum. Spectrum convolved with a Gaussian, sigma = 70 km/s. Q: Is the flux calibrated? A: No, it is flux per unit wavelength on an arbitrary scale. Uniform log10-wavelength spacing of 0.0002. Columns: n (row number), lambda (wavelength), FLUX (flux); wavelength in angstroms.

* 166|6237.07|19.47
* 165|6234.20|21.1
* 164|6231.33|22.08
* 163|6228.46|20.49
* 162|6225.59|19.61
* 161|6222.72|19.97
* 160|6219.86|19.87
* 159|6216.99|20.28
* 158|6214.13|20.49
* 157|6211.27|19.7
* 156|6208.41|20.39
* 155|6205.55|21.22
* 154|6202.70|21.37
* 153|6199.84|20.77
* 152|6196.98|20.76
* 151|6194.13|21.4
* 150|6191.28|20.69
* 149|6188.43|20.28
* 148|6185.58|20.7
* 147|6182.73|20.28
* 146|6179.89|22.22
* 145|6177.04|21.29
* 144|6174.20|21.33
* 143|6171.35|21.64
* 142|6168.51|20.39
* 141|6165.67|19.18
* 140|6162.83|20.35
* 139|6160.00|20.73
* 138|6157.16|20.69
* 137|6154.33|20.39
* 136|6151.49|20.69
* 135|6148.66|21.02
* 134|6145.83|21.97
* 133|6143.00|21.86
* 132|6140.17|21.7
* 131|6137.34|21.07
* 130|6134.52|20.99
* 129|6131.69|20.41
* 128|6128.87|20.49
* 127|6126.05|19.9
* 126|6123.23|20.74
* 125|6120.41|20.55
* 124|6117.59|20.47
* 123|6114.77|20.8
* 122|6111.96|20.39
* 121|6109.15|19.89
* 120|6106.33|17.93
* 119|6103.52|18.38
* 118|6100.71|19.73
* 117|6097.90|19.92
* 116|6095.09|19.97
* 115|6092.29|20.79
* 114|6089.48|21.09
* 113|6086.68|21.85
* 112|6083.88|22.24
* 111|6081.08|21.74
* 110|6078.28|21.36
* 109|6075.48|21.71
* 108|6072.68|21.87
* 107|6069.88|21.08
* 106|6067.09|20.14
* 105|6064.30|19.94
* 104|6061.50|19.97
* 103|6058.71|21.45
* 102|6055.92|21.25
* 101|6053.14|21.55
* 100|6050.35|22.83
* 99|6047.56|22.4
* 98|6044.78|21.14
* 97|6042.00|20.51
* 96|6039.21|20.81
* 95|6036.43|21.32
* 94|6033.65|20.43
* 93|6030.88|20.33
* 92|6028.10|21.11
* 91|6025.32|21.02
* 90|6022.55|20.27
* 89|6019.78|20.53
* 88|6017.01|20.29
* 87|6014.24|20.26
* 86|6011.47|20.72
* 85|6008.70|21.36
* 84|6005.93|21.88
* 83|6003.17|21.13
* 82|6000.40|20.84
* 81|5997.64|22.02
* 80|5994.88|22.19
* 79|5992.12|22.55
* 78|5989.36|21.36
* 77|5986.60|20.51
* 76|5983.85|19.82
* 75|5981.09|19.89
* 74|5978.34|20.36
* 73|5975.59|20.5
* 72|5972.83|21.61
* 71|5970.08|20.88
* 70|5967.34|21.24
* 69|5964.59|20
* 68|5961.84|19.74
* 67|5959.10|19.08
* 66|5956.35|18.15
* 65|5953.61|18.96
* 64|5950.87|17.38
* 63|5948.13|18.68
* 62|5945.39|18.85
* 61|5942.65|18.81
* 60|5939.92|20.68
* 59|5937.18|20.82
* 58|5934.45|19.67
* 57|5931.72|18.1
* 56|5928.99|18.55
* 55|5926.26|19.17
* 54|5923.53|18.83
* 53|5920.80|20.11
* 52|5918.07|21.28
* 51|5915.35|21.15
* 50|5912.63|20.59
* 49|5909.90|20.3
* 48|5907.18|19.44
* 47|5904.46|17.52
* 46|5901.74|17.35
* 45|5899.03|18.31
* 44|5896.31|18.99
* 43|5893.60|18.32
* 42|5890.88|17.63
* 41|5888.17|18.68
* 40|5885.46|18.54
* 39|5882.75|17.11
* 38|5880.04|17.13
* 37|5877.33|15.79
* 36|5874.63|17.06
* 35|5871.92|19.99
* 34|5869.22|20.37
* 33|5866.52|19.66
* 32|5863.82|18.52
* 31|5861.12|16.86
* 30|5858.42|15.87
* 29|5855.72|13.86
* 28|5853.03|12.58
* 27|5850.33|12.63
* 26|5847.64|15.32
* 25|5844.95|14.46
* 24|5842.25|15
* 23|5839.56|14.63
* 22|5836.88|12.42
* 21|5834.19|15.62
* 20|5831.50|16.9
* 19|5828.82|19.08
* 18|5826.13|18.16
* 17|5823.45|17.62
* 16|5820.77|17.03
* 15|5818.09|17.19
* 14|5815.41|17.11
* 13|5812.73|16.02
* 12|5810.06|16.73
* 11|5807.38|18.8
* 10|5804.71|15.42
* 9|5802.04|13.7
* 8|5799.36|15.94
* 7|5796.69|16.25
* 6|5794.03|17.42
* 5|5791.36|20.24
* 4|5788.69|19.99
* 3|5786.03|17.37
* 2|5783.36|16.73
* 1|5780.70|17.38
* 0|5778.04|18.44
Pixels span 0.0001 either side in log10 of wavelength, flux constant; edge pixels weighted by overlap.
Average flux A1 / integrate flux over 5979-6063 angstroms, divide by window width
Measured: 21.1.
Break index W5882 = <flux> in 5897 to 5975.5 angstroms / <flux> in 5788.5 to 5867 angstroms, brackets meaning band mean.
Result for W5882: 1.20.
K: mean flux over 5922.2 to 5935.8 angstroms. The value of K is 18.9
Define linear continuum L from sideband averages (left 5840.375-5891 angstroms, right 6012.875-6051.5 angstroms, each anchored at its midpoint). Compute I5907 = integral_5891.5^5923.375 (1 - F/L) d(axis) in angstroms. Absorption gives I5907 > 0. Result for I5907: -2.88 angstroms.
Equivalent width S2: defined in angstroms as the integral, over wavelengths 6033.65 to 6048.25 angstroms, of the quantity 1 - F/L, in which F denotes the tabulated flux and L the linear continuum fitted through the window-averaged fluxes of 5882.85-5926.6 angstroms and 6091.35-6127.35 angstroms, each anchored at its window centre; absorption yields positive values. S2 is -1.07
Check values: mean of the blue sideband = 19.1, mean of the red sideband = 19.9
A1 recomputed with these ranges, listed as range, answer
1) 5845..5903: 17.1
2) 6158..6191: 20.8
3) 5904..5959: 19.4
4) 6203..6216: 20.5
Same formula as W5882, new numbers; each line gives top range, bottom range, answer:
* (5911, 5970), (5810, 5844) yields 1.19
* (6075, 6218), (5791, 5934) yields 1.19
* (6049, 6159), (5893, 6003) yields 1.05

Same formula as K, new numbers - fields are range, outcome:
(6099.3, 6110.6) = 19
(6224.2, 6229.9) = 20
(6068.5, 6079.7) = 21.5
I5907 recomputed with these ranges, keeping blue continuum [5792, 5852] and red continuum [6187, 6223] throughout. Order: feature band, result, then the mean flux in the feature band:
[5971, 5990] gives -2.8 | 20.6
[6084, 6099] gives -1.3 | 20.9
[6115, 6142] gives -1.4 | 20.7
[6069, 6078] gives -1.2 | 21.5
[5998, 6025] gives -3.8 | 20.9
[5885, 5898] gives -1.2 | 18.4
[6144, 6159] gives -0.8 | 21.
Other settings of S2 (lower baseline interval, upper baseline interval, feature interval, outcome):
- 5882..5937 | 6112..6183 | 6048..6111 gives -1.40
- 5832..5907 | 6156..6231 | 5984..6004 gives -3.50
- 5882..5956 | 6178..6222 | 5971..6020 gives -3.81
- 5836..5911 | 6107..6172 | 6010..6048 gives -3.23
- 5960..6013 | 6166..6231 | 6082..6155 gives 0.67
